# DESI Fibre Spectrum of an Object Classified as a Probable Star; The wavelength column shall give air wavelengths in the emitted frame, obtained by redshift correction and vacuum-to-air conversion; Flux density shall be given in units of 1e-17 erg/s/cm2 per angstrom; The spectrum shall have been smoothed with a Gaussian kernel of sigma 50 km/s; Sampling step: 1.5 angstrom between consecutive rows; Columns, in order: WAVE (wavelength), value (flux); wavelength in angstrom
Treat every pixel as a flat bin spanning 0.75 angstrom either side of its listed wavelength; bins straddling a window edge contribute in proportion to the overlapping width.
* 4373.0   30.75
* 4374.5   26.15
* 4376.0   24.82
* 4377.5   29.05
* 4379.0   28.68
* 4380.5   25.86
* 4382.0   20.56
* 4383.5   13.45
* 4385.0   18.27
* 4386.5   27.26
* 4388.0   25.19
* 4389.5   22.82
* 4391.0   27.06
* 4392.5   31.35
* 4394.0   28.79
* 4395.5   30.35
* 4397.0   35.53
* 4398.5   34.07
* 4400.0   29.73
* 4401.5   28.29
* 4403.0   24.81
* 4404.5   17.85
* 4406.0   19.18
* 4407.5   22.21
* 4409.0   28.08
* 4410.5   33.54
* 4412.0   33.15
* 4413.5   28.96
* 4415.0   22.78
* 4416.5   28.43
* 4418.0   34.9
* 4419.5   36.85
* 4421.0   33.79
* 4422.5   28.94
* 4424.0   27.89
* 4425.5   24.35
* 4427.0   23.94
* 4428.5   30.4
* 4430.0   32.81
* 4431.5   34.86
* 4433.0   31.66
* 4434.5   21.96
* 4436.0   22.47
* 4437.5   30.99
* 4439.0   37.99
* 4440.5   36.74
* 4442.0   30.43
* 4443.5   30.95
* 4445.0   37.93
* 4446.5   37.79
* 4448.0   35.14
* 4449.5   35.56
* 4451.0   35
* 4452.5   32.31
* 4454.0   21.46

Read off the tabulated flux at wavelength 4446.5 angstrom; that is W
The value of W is 37.79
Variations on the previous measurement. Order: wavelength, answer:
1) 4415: 22.78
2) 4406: 19.18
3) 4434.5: 21.96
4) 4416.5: 28.43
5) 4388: 25.19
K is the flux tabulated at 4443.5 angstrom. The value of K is 30.95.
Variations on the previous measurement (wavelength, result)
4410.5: 33.54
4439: 37.99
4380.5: 25.86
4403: 24.81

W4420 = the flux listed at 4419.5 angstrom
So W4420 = 36.85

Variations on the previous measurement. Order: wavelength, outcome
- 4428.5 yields 30.4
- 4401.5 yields 28.29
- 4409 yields 28.08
